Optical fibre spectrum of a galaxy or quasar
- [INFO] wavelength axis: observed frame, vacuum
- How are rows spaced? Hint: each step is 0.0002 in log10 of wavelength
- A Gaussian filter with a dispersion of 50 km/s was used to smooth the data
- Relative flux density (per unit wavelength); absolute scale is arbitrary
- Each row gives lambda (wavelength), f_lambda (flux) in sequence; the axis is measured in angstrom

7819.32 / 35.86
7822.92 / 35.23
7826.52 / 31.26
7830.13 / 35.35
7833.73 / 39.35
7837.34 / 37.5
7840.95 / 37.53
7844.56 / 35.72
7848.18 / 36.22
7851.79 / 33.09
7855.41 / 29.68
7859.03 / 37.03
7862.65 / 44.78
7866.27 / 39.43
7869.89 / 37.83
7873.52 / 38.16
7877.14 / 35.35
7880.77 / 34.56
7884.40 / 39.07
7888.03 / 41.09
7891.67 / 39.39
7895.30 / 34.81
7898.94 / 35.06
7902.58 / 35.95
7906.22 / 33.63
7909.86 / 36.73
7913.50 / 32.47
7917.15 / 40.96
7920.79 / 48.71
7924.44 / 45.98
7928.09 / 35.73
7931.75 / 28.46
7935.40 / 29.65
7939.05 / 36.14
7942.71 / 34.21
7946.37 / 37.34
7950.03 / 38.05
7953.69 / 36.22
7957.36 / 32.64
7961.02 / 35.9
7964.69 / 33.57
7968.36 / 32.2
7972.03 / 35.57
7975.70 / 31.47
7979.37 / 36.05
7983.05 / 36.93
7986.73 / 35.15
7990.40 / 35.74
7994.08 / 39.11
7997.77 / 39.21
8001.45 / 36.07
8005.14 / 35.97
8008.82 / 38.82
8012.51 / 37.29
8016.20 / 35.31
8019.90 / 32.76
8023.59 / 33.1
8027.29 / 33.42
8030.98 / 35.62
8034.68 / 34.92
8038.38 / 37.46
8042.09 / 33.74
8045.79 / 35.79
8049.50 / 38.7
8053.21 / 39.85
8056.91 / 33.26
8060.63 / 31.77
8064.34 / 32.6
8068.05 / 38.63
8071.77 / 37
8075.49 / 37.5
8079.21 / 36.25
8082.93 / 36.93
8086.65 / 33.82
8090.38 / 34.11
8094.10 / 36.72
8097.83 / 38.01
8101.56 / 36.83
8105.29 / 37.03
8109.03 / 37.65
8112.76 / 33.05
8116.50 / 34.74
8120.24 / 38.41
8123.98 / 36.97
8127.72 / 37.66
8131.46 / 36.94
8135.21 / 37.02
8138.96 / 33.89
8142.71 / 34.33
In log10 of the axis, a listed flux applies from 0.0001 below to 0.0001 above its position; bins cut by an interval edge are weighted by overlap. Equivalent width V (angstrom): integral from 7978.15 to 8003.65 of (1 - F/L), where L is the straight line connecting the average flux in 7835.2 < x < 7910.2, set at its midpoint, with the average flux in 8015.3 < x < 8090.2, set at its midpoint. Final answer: -0.7 angstrom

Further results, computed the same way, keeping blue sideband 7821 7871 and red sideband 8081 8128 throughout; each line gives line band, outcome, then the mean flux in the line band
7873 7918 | -0.2 angstrom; 36.6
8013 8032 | 1.1 angstrom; 34.2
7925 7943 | 1.3 angstrom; 33.6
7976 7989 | 0.3 angstrom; 35.5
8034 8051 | 0.1 angstrom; 36.1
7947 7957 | 0.0 angstrom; 36.5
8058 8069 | 0.7 angstrom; 33.9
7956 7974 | 1.2 angstrom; 34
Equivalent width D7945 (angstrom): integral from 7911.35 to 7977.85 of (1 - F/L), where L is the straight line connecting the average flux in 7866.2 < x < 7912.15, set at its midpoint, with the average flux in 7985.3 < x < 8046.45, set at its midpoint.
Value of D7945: 1.07 angstrom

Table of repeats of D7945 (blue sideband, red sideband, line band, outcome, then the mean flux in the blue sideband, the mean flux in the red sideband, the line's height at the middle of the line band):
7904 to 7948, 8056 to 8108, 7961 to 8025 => 1.3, 36.7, 35.8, 36.3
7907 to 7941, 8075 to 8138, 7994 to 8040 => 1.0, 37.1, 36.4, 36.7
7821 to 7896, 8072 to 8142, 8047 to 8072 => 0.3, 36.8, 36.3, 36.4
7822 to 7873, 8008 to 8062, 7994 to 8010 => -0.9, 36.5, 35.4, 35.6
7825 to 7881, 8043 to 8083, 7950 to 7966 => 0.6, 36.5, 36.1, 36.3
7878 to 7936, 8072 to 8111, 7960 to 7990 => 1.9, 37.1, 36.5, 36.9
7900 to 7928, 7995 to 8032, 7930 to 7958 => 2.8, 38.9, 35.8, 38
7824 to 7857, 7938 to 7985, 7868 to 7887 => -1.1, 35.1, 35.1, 35.1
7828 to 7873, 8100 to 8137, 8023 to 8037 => 0.9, 37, 36.6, 36.7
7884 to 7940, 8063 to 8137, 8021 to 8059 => 1.2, 37.1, 36.4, 36.6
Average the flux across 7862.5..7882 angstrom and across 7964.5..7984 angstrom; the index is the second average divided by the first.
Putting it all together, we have 0.9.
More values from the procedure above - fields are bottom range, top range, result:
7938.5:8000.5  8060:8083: 1.01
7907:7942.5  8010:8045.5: 0.95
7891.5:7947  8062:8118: 0.99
